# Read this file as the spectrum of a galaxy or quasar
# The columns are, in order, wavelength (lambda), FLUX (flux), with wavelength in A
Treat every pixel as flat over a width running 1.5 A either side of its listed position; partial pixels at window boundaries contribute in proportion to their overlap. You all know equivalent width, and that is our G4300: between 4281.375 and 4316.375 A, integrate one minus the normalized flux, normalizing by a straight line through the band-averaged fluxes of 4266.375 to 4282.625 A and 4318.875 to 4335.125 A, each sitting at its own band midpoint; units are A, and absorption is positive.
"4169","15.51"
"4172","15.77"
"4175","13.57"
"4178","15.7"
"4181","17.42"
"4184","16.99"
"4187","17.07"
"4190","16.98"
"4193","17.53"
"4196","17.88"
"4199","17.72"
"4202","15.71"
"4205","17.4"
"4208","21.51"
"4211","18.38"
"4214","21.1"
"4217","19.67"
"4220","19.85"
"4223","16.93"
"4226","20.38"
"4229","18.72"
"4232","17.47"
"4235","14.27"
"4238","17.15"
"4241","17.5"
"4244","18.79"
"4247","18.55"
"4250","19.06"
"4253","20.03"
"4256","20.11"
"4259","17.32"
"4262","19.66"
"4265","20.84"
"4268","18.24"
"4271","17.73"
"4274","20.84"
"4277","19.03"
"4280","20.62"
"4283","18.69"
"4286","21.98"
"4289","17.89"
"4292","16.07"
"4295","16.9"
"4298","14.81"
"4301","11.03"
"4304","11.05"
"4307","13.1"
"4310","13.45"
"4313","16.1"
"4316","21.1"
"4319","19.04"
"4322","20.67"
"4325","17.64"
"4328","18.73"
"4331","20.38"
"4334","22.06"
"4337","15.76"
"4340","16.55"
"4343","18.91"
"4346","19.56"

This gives 6.5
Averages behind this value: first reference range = 19.3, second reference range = 19.8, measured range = 15.9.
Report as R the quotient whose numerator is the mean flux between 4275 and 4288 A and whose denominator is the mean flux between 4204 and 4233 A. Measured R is 1.0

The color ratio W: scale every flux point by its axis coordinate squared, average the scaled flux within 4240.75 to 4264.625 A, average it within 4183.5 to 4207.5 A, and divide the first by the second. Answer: 1.13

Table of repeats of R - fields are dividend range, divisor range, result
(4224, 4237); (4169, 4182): 1.14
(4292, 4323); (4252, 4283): 0.81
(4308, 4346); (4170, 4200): 1.10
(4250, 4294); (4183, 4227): 1.05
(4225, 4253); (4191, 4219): 0.97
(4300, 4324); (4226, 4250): 0.89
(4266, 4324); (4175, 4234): 0.96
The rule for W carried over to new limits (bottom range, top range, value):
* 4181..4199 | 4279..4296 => 1.13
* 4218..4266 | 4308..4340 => 1.03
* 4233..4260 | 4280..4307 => 0.91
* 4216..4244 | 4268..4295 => 1.08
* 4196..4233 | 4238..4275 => 1.03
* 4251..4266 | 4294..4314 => 0.71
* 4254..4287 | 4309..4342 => 0.97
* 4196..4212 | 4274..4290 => 1.13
